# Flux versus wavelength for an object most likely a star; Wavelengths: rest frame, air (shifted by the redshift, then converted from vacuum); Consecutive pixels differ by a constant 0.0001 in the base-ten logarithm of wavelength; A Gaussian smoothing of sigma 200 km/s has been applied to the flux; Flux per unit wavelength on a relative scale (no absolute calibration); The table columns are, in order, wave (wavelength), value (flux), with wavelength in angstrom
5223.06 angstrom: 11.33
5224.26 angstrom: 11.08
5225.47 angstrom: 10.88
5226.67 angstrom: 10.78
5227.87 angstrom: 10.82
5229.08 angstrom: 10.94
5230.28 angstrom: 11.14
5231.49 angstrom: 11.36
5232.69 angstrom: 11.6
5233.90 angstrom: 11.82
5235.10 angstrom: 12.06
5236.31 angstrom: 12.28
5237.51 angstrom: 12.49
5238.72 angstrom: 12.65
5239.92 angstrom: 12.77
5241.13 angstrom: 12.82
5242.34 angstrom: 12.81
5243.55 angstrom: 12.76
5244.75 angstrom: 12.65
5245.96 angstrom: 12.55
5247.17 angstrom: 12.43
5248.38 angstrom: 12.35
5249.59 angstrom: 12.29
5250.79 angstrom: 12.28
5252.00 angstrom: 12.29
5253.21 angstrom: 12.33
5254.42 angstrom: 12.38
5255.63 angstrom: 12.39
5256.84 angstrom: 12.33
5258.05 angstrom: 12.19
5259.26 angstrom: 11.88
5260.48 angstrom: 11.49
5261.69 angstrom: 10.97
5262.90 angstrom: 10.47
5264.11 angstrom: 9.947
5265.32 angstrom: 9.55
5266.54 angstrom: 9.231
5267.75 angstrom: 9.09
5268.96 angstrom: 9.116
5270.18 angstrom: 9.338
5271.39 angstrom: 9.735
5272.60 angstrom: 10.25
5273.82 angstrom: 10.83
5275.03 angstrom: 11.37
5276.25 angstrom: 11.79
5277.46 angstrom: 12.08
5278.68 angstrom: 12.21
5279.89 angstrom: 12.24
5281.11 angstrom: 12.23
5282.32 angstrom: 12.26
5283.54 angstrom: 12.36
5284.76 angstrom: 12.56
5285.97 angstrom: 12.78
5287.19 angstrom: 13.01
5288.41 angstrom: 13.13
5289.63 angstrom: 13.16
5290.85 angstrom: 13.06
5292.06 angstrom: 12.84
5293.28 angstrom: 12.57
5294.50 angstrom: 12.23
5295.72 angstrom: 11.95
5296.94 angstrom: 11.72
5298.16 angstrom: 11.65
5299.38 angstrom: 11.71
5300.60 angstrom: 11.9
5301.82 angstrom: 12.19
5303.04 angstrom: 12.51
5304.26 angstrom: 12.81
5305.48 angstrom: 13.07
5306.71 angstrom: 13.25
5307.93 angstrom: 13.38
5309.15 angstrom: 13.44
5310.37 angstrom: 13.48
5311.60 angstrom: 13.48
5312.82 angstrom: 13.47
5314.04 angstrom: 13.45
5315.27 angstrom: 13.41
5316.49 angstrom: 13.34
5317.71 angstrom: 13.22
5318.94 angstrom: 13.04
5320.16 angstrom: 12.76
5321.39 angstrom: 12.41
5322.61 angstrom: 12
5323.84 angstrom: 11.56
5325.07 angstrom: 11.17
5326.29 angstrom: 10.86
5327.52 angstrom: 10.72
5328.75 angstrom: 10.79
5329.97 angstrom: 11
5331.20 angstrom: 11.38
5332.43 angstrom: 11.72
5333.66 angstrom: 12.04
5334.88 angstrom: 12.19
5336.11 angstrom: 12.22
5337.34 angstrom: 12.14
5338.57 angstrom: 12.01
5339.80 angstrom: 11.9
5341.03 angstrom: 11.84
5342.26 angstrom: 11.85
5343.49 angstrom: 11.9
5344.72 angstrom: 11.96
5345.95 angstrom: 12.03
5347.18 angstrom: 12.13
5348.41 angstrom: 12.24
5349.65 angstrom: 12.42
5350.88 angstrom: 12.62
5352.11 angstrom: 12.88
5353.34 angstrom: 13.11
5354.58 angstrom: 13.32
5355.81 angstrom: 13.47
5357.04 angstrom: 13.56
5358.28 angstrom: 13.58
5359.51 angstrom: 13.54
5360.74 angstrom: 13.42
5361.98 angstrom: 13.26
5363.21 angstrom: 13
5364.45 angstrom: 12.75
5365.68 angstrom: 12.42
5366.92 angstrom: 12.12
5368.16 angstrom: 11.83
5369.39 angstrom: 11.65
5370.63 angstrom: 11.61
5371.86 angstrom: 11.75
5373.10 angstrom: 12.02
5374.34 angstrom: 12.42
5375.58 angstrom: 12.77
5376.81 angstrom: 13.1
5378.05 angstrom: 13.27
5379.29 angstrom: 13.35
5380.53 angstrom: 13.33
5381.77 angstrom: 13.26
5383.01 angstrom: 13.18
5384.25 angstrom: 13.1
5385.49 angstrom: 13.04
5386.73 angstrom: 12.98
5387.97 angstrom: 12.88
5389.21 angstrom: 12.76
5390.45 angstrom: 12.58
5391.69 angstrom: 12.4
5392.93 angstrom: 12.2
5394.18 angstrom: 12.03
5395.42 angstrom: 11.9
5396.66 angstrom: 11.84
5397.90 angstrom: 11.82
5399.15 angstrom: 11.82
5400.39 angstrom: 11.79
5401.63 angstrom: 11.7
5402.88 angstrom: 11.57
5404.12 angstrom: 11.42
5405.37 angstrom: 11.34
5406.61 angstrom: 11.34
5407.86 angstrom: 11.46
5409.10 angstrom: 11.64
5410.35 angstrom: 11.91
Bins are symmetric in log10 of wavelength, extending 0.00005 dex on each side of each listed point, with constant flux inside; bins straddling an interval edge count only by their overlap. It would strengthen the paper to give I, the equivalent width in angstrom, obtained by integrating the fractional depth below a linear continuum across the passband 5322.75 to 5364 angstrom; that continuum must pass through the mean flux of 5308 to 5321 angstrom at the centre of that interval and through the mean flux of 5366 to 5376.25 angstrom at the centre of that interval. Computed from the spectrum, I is 1.29 angstrom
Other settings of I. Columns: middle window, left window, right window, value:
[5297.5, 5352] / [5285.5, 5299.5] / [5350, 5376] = 1.3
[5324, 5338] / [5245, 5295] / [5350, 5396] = 1.0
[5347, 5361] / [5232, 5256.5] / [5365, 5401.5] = -0.7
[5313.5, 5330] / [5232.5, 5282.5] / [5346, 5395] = 0.1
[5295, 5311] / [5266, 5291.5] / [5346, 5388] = -0.9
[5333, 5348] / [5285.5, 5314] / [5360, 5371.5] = 0.7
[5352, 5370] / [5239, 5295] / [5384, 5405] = -1.2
